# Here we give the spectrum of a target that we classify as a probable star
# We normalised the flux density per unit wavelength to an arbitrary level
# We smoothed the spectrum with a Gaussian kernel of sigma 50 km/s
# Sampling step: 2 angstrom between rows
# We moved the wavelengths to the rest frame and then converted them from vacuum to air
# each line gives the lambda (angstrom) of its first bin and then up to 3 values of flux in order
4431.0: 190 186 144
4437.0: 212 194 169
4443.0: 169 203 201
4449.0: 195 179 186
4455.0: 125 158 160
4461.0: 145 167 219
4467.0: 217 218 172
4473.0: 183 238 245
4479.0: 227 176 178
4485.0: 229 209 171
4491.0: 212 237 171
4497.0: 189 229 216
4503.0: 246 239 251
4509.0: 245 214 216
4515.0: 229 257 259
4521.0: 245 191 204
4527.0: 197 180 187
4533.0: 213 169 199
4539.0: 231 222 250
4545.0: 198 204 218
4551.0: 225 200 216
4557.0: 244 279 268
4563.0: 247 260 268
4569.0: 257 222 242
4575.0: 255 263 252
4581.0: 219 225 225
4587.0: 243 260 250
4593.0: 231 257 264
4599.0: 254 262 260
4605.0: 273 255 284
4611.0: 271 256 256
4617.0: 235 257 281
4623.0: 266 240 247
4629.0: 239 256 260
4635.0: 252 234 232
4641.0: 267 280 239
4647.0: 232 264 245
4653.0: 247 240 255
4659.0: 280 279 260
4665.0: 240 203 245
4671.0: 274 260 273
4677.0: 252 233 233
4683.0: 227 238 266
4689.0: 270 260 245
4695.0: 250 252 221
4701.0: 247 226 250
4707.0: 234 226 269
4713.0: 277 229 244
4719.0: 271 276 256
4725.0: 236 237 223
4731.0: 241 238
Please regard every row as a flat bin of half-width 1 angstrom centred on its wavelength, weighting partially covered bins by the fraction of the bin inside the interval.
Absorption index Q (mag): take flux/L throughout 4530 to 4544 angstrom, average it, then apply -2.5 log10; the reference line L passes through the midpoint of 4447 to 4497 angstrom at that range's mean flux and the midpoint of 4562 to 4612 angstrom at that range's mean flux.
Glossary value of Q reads 0.08 mag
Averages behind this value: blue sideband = 192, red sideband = 252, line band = 210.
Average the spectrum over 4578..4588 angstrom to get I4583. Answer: 233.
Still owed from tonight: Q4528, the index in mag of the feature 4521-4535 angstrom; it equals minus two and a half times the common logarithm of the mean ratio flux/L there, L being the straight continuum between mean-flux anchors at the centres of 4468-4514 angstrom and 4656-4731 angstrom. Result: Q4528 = 0.12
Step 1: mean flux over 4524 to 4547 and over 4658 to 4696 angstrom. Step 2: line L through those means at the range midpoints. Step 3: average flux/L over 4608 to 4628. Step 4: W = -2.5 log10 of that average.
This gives -0.12 mag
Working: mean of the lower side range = 205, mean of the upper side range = 252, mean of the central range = 259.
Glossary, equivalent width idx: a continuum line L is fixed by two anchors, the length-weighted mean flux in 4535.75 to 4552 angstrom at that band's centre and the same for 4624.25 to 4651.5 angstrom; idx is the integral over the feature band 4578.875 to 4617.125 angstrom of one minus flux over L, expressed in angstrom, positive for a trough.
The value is -2.6 angstrom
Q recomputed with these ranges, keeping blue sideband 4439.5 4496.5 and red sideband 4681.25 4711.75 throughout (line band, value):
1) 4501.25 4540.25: -0.08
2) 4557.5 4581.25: -0.18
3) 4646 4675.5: -0.07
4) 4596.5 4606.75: -0.18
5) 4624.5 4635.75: -0.09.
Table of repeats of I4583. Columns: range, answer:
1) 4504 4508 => 245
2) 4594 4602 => 259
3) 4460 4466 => 177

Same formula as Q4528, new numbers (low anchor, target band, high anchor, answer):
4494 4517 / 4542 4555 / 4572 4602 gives 0.10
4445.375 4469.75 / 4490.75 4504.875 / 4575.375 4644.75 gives -0.08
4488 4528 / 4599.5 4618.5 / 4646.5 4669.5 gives -0.09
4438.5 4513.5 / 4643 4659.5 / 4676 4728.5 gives -0.07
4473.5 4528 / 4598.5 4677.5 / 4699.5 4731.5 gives -0.08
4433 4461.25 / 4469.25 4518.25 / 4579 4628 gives -0.09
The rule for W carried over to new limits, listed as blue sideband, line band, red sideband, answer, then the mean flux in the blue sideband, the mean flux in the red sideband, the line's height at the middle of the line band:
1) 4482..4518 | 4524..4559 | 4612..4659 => 0.09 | 219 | 252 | 229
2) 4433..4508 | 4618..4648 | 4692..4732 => -0.10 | 197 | 246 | 229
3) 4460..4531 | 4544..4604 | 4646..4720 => -0.07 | 212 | 249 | 227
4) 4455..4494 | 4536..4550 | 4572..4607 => 0.05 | 196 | 249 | 228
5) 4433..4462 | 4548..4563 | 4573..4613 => -0.02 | 175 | 253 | 233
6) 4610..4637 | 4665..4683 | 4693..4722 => 0.02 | 254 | 248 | 250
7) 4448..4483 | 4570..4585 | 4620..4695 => -0.06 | 189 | 252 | 225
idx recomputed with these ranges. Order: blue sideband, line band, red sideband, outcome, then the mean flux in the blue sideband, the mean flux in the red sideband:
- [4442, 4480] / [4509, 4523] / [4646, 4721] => -2.0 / 190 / 249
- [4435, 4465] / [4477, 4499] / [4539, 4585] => -0.7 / 176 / 237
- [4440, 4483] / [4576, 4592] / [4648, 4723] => -1.4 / 188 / 250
